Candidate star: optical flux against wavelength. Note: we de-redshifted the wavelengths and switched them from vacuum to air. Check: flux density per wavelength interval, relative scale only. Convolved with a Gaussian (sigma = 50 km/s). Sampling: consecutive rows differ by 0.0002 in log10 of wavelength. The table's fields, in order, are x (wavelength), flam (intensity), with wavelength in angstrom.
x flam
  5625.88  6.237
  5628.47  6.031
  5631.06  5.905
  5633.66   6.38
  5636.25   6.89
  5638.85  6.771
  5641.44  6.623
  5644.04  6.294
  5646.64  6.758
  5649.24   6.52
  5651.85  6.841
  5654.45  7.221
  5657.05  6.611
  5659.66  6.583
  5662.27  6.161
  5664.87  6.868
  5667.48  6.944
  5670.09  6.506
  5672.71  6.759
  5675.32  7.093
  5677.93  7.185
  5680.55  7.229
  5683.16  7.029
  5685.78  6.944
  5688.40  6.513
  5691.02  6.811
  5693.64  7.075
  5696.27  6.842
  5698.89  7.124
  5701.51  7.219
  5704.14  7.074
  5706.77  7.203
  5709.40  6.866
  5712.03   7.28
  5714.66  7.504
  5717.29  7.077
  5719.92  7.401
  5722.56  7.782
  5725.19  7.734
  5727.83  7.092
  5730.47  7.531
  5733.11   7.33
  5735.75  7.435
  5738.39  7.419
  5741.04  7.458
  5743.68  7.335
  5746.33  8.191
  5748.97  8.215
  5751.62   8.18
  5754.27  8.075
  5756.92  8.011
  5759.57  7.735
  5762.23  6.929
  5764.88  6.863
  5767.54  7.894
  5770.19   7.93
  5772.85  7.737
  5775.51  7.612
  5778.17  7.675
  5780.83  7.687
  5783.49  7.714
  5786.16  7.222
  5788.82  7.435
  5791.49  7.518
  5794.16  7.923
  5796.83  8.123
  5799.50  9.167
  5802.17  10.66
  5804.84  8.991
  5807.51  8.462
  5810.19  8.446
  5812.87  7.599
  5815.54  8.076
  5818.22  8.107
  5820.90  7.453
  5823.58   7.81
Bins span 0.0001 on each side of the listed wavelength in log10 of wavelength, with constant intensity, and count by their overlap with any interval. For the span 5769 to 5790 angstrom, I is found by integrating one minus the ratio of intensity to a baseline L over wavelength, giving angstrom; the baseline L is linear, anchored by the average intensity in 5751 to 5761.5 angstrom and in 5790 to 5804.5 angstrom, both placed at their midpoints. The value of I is 1.8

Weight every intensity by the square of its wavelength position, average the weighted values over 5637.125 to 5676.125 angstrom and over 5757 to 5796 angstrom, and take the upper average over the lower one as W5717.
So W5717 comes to 1.18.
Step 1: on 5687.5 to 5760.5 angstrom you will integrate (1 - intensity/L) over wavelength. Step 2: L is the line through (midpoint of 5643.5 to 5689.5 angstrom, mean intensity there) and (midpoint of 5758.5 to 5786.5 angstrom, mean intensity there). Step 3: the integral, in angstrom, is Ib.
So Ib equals -2.1 angstrom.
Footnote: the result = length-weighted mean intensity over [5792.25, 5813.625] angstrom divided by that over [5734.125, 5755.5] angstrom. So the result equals 1.11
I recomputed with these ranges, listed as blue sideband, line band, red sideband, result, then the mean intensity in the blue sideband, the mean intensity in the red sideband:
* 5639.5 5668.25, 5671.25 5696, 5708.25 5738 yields 0.1 angstrom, 6.67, 7.37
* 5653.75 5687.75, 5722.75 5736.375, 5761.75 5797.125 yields -0.4 angstrom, 6.84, 7.59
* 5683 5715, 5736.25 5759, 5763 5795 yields -1.5 angstrom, 7.02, 7.58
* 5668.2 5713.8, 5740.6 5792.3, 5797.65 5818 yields 2.7 angstrom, 6.99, 8.72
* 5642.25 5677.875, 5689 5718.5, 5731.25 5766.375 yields 0.3 angstrom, 6.72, 7.63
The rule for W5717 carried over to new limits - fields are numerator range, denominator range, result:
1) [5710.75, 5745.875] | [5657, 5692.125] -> 1.11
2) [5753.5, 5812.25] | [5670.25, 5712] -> 1.18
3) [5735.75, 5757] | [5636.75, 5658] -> 1.21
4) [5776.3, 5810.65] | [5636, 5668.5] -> 1.29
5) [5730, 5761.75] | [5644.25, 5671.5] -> 1.19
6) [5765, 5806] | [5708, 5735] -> 1.12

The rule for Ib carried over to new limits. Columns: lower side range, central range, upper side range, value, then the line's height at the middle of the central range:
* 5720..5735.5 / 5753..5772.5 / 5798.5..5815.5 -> 1.05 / 8.07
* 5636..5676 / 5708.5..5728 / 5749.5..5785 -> -0.28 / 7.26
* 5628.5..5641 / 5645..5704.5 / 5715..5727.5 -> 0.52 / 6.92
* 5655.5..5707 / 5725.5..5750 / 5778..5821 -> -0.19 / 7.5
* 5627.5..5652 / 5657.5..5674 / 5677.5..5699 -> 0.25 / 6.74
